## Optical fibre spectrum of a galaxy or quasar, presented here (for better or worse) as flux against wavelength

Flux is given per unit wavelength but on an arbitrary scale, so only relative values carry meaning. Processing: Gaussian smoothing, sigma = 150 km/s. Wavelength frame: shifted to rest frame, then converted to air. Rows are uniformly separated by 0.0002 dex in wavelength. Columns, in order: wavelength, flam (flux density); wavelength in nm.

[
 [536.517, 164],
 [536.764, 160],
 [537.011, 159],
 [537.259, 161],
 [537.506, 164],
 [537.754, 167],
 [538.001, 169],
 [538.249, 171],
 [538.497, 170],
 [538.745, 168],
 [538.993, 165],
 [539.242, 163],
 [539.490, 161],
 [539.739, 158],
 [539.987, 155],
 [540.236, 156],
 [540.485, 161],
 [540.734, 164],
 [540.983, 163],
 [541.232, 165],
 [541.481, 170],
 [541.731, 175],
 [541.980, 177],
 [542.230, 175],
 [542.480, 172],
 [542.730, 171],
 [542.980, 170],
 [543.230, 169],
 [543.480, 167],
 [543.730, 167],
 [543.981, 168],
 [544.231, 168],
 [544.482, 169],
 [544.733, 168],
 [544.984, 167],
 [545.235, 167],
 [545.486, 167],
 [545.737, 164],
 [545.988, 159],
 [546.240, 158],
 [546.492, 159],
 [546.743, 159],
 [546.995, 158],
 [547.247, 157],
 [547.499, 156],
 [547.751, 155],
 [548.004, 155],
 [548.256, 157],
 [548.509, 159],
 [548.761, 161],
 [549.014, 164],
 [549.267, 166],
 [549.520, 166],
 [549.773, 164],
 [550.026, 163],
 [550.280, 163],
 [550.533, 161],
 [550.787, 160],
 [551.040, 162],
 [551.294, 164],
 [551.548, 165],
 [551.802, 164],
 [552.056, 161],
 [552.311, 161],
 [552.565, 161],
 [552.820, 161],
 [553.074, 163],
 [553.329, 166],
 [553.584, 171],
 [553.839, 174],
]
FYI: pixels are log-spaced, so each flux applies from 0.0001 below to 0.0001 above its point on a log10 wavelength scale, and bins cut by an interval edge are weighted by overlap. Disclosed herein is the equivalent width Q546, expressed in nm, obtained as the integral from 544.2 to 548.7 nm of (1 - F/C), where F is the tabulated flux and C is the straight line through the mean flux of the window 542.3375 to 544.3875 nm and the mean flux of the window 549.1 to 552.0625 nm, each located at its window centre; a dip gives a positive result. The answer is 0.15 nm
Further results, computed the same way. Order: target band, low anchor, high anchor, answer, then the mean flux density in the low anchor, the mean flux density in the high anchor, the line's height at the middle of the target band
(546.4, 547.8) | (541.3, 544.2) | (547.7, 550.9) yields 0.06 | 171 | 161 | 164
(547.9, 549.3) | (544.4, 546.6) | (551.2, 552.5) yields 0.03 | 164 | 163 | 164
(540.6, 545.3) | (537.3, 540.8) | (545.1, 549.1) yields -0.21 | 164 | 160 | 162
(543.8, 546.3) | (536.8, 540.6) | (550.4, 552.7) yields -0.05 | 163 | 162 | 163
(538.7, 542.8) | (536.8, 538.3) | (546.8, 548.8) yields -0.09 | 165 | 157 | 162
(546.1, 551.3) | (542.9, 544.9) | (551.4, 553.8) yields 0.18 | 168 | 164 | 166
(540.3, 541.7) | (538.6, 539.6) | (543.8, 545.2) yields 0.01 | 164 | 168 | 166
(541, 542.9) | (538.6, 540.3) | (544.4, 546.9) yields -0.11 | 161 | 164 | 162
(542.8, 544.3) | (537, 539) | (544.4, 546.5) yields -0.03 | 166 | 164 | 165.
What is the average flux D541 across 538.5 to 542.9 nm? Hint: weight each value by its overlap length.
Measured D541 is 166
